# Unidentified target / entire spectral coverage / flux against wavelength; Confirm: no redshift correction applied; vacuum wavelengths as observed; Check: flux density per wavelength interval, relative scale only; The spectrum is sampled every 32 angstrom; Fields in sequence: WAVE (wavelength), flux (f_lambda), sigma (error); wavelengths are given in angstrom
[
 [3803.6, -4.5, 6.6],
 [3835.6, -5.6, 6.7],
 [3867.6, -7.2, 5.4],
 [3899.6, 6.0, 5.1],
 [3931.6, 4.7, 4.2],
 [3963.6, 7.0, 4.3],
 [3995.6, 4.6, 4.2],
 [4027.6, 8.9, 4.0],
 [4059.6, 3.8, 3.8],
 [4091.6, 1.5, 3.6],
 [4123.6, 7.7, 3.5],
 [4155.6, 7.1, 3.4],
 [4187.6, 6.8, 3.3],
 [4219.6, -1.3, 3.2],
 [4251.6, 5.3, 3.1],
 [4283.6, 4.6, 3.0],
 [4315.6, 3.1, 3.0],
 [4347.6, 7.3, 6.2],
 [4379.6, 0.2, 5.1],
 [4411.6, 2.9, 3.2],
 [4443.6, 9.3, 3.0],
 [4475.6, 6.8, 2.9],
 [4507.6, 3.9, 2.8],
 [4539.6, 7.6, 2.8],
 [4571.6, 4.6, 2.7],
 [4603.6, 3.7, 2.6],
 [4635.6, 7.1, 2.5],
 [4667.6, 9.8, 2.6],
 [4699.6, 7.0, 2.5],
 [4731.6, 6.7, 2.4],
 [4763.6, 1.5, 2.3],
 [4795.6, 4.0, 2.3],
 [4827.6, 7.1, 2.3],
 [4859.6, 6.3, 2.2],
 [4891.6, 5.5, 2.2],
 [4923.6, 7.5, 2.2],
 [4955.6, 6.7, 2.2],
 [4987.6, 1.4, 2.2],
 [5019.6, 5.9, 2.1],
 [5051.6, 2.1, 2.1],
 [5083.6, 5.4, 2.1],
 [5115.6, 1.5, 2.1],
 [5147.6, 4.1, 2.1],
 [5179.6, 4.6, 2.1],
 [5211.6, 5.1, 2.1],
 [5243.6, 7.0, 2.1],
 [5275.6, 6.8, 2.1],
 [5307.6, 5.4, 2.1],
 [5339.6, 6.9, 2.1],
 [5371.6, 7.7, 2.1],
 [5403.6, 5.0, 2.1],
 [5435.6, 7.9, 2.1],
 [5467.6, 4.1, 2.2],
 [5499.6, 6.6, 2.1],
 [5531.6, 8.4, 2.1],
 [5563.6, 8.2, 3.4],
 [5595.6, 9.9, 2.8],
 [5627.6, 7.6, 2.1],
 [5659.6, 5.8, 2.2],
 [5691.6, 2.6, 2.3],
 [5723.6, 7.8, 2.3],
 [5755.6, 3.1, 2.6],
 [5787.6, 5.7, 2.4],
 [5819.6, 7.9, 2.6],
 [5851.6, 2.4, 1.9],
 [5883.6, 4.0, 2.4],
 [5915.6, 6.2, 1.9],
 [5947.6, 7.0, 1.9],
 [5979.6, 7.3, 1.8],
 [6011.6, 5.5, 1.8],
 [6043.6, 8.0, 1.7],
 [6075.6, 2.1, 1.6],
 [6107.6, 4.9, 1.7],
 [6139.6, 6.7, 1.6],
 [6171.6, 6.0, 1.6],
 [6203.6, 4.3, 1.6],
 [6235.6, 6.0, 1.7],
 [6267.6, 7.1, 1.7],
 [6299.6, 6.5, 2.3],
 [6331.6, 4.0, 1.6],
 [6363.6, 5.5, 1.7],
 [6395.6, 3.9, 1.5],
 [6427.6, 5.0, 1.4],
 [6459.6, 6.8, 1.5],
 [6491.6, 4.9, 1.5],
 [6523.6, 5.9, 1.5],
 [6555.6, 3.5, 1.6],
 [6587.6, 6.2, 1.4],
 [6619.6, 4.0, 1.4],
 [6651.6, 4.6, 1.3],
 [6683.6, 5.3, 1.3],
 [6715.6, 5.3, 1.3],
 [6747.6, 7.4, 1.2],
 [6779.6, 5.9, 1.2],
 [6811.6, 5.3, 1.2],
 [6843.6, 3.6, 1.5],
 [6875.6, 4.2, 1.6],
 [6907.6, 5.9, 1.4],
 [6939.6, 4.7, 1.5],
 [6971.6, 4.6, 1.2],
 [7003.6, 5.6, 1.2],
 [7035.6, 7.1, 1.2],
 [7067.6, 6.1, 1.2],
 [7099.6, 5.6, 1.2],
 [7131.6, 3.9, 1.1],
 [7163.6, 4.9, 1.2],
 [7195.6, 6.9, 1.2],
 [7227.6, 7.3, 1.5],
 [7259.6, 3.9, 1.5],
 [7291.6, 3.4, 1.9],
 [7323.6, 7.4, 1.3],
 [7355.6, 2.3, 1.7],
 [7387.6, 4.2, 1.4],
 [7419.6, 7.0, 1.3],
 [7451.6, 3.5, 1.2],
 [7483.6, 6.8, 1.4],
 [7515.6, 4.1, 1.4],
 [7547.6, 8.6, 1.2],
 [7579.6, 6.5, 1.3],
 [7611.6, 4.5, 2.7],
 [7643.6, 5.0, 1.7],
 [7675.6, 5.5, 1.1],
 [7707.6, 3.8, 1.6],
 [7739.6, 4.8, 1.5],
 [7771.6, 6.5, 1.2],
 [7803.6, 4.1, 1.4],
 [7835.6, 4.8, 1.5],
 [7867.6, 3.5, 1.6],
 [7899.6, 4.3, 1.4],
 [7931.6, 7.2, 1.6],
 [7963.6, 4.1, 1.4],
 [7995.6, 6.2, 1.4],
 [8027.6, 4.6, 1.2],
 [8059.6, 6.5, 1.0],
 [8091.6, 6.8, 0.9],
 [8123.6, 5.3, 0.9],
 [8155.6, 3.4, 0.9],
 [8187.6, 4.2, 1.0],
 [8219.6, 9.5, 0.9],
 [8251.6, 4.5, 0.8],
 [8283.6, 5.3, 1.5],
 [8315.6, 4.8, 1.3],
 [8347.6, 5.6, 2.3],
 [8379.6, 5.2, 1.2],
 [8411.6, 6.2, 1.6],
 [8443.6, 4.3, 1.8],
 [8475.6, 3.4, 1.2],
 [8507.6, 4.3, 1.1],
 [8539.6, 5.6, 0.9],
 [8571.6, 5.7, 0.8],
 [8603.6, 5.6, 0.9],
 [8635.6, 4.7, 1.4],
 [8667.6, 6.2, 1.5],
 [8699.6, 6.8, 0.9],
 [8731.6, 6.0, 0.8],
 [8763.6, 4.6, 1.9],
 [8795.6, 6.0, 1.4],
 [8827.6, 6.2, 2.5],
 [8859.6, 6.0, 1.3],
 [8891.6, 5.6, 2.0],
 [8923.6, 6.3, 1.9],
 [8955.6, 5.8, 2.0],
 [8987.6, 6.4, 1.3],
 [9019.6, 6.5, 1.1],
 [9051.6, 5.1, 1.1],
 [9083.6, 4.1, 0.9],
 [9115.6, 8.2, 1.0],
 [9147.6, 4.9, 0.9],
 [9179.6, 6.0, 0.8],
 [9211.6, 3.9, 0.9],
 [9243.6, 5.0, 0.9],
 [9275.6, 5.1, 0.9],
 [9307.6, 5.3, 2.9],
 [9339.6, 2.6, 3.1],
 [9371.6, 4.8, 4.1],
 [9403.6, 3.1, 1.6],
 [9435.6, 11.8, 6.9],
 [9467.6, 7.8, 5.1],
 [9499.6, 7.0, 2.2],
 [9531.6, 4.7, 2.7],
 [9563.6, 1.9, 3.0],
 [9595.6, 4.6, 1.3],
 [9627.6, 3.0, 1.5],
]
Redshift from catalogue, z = 0.25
